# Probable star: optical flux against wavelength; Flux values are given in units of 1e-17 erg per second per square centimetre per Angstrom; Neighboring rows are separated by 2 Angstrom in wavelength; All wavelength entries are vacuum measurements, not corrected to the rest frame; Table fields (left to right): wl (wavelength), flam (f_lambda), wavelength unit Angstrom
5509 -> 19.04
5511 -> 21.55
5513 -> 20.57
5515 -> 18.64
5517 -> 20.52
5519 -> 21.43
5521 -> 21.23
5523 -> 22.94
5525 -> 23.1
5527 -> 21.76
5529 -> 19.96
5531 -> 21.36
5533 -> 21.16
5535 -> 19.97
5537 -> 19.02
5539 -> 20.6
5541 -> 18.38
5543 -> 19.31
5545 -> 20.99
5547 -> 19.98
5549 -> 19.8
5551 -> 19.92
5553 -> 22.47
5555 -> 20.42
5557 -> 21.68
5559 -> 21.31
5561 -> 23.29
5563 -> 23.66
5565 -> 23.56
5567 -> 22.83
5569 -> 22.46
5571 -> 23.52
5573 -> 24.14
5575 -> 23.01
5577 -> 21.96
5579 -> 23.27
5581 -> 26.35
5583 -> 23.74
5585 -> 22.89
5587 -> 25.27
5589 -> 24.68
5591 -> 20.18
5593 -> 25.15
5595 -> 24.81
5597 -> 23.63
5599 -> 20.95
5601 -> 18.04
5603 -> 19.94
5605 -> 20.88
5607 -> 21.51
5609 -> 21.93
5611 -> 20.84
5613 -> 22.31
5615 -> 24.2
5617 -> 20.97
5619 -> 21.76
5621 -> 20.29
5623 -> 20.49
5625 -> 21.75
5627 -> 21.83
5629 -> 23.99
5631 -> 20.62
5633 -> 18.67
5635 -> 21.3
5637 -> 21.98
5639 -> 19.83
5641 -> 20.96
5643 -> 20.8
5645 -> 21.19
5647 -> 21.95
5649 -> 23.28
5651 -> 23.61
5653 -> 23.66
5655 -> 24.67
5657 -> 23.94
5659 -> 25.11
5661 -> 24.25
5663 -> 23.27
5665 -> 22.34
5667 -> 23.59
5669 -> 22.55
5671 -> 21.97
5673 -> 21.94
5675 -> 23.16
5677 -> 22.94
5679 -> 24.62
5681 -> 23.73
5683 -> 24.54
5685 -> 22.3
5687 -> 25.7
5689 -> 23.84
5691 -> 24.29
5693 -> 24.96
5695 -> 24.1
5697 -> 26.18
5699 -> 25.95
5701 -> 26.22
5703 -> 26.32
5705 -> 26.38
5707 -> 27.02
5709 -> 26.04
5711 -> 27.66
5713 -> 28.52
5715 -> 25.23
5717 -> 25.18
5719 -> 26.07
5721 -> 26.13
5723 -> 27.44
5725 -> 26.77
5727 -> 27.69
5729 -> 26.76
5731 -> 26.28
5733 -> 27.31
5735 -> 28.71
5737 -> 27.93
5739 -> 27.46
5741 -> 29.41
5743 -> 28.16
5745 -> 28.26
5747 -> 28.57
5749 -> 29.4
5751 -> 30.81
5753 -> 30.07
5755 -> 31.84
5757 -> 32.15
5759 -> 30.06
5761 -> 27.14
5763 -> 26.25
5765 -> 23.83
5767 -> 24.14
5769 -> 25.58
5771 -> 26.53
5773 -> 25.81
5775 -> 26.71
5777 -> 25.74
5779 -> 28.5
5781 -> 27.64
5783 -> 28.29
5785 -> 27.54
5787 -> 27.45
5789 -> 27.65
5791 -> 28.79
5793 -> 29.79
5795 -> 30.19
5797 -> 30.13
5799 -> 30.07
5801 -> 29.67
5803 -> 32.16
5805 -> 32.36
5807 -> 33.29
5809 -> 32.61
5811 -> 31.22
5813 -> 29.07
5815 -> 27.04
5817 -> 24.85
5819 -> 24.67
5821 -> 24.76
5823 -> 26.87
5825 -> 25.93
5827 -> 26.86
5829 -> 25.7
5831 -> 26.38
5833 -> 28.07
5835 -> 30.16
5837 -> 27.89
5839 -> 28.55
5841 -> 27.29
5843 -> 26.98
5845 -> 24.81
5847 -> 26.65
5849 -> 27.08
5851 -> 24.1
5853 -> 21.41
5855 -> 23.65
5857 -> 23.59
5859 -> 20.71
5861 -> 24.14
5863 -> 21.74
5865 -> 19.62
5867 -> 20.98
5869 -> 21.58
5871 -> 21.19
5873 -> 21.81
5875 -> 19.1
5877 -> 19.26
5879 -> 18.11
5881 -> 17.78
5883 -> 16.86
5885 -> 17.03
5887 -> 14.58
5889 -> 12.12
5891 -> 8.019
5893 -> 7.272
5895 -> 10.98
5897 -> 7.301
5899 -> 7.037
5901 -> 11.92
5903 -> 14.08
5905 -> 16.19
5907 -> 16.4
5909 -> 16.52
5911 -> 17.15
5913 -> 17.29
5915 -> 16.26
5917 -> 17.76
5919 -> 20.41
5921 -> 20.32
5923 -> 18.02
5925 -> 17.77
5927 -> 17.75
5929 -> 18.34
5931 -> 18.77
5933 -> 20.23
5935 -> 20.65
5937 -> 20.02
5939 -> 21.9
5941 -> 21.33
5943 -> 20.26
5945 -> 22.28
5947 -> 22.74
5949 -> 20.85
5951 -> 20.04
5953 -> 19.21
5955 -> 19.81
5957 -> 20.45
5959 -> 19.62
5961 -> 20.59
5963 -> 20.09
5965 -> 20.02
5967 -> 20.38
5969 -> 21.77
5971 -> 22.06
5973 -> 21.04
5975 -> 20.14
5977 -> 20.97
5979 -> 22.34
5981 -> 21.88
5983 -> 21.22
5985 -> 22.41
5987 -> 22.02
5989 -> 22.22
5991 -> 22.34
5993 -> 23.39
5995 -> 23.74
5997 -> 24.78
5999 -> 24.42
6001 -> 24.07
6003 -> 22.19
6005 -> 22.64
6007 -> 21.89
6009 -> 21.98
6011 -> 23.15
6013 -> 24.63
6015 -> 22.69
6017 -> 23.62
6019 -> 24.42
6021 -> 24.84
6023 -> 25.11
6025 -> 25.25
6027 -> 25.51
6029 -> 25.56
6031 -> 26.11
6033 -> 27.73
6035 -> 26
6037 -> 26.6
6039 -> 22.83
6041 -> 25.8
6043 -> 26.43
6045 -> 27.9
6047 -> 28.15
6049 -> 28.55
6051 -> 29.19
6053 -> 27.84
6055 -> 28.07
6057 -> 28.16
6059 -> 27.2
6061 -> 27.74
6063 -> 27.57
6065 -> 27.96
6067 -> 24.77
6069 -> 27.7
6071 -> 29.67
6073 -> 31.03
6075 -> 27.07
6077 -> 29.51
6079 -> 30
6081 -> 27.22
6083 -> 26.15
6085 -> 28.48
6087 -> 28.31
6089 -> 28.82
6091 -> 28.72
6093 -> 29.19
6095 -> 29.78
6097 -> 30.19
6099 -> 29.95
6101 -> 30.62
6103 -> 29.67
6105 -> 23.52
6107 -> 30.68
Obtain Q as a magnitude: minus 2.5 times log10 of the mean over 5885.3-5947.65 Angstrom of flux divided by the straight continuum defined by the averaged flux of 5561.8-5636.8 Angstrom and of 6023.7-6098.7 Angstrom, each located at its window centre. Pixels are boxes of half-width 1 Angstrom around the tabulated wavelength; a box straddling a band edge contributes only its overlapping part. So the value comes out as 0.50 mag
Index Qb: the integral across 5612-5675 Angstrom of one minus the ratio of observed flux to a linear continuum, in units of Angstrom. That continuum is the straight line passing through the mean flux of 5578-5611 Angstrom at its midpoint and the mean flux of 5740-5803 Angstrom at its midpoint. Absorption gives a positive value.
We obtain 5.1 Angstrom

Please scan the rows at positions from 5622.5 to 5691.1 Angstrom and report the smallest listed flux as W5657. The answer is 18.67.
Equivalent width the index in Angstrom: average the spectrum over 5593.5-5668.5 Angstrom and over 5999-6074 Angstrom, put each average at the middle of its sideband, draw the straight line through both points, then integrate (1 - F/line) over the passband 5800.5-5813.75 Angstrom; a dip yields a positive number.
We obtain -4.4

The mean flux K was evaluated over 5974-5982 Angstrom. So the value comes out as 21.3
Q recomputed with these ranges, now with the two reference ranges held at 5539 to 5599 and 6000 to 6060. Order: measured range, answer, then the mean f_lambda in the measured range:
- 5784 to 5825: -0.20 mag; 28.9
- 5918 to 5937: 0.28 mag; 19.2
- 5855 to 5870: 0.12 mag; 21.9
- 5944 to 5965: 0.21 mag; 20.5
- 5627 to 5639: 0.08 mag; 21.2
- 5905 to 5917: 0.42 mag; 16.8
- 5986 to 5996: 0.11 mag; 22.7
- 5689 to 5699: -0.07 mag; 24.9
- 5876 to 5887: 0.36 mag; 17.5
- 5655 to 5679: -0.01 mag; 23.3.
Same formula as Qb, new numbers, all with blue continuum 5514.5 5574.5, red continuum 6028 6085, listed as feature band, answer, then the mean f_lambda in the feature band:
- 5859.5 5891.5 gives 8.50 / 18.6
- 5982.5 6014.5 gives 4.55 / 23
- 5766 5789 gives -2.50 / 26.8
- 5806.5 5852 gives -4.82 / 27.4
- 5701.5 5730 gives -3.97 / 26.7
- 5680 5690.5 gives -0.46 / 24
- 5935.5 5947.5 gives 2.19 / 21.3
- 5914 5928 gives 4.07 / 18.3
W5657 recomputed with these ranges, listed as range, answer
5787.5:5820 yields 24.67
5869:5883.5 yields 16.86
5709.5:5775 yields 23.83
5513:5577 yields 18.38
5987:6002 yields 22.02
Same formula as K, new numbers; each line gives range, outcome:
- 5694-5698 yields 25.1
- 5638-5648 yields 20.9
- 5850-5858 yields 23.2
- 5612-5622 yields 21.9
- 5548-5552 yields 19.9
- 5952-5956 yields 19.5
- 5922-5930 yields 18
